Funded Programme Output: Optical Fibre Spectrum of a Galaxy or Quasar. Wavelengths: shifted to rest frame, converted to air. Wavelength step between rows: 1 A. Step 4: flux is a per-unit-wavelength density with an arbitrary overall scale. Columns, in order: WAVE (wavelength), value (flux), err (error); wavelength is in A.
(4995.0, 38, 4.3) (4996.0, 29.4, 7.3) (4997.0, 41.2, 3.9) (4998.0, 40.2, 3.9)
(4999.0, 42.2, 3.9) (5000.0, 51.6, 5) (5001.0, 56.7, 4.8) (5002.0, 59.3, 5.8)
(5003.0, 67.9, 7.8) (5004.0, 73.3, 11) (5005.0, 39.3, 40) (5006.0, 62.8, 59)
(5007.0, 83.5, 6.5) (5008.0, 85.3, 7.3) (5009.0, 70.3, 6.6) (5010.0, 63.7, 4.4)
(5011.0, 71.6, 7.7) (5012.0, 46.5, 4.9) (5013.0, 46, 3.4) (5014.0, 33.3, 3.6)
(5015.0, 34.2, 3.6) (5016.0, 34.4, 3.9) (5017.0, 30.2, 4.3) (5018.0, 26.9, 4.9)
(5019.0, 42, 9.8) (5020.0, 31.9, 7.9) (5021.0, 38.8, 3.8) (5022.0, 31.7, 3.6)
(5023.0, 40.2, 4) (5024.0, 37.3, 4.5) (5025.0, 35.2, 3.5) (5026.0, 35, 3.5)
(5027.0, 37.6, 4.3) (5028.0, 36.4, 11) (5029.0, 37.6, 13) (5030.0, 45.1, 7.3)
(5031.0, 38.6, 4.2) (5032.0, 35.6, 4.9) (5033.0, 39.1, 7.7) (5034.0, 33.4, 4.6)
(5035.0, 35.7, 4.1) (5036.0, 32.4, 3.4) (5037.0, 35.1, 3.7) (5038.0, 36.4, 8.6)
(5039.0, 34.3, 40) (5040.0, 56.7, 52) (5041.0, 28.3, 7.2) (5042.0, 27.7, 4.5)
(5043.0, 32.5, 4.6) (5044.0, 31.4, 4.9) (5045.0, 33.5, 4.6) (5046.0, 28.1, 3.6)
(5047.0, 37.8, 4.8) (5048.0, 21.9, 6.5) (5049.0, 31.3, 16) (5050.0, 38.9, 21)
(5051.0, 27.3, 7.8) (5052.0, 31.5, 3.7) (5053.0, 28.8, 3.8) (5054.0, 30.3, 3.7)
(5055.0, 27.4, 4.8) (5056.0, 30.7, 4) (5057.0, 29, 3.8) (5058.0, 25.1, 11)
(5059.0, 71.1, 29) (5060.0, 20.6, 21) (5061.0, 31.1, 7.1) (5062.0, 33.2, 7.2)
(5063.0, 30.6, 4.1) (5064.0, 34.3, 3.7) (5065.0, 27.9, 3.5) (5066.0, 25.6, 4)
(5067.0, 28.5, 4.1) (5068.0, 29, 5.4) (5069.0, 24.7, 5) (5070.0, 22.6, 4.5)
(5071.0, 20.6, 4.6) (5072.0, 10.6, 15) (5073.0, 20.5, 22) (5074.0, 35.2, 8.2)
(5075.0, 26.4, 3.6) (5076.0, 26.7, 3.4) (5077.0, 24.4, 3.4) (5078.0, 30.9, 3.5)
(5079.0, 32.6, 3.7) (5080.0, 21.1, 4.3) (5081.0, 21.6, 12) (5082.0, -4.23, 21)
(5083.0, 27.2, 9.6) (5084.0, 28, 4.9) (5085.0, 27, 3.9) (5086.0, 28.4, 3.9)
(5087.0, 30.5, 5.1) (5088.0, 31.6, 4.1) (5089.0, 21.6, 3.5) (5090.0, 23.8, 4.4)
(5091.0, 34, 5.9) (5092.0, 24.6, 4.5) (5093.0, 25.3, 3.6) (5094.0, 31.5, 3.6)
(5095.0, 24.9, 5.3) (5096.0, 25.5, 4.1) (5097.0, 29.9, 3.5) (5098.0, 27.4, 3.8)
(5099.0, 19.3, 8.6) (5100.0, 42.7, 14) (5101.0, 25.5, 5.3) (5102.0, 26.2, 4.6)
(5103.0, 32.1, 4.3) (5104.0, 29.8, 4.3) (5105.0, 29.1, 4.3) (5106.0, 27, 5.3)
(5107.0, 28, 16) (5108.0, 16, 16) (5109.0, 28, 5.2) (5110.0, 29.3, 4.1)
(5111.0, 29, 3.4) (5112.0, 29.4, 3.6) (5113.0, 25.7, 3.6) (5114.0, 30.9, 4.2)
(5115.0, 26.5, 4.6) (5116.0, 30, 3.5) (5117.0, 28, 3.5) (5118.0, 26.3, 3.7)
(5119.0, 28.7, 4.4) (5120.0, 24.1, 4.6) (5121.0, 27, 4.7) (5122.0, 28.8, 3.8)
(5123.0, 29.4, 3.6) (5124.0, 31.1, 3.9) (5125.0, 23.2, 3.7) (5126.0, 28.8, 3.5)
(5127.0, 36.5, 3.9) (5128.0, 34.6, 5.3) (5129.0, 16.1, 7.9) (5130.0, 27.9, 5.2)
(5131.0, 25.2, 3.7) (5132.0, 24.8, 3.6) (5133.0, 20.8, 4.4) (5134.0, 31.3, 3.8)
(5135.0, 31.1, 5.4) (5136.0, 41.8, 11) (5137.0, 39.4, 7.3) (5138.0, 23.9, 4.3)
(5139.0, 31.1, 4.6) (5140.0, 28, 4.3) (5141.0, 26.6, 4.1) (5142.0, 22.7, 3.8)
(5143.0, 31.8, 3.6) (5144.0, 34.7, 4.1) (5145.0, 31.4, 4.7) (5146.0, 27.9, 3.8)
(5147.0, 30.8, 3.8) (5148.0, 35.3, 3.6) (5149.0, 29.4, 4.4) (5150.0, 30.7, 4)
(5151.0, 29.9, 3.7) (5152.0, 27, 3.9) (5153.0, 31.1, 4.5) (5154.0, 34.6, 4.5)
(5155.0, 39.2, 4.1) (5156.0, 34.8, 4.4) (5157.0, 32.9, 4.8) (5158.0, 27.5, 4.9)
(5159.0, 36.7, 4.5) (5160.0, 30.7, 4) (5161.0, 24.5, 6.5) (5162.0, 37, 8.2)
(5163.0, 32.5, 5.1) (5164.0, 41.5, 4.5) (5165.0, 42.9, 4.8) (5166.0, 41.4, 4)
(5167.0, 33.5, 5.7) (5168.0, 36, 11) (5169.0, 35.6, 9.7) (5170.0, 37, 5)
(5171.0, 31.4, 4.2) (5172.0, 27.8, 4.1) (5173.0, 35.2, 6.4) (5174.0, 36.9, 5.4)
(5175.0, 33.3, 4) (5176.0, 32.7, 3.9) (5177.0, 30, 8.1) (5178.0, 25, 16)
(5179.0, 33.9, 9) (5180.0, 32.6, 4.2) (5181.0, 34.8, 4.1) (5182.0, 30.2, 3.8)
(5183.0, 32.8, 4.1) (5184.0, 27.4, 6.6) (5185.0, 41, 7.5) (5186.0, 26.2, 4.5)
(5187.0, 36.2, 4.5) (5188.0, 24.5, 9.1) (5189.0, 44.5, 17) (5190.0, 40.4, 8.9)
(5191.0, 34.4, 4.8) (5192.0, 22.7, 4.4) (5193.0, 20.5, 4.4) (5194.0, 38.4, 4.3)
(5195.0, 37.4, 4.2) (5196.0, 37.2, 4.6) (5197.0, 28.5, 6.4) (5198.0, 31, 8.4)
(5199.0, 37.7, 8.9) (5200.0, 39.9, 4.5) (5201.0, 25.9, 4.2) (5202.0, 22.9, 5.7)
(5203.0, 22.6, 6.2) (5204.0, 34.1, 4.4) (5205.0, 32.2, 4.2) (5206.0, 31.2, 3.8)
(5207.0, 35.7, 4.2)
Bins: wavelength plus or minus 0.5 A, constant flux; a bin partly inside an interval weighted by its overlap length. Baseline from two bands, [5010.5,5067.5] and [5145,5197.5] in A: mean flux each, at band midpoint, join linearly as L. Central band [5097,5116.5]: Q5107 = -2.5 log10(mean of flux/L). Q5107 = 0.208 mag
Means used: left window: 35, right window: 33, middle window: 28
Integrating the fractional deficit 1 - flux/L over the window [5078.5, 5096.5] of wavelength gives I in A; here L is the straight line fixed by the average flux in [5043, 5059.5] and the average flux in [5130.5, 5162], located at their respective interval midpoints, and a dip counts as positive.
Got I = 3.8 A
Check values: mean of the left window 32.7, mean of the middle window 25.3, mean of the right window 30.7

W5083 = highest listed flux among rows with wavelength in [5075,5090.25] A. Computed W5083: 32.6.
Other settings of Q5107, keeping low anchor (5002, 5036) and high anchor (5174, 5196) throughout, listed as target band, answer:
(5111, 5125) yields 0.325 mag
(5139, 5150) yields 0.190 mag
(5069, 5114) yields 0.456 mag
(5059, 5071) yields 0.382 mag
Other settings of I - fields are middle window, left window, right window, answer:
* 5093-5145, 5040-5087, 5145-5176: 4.9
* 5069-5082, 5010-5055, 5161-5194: 4.4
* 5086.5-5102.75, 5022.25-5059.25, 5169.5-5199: 2.9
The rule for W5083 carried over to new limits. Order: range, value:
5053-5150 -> 71.1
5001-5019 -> 85.3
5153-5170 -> 42.9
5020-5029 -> 40.2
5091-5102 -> 42.7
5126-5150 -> 41.8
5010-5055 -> 71.6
